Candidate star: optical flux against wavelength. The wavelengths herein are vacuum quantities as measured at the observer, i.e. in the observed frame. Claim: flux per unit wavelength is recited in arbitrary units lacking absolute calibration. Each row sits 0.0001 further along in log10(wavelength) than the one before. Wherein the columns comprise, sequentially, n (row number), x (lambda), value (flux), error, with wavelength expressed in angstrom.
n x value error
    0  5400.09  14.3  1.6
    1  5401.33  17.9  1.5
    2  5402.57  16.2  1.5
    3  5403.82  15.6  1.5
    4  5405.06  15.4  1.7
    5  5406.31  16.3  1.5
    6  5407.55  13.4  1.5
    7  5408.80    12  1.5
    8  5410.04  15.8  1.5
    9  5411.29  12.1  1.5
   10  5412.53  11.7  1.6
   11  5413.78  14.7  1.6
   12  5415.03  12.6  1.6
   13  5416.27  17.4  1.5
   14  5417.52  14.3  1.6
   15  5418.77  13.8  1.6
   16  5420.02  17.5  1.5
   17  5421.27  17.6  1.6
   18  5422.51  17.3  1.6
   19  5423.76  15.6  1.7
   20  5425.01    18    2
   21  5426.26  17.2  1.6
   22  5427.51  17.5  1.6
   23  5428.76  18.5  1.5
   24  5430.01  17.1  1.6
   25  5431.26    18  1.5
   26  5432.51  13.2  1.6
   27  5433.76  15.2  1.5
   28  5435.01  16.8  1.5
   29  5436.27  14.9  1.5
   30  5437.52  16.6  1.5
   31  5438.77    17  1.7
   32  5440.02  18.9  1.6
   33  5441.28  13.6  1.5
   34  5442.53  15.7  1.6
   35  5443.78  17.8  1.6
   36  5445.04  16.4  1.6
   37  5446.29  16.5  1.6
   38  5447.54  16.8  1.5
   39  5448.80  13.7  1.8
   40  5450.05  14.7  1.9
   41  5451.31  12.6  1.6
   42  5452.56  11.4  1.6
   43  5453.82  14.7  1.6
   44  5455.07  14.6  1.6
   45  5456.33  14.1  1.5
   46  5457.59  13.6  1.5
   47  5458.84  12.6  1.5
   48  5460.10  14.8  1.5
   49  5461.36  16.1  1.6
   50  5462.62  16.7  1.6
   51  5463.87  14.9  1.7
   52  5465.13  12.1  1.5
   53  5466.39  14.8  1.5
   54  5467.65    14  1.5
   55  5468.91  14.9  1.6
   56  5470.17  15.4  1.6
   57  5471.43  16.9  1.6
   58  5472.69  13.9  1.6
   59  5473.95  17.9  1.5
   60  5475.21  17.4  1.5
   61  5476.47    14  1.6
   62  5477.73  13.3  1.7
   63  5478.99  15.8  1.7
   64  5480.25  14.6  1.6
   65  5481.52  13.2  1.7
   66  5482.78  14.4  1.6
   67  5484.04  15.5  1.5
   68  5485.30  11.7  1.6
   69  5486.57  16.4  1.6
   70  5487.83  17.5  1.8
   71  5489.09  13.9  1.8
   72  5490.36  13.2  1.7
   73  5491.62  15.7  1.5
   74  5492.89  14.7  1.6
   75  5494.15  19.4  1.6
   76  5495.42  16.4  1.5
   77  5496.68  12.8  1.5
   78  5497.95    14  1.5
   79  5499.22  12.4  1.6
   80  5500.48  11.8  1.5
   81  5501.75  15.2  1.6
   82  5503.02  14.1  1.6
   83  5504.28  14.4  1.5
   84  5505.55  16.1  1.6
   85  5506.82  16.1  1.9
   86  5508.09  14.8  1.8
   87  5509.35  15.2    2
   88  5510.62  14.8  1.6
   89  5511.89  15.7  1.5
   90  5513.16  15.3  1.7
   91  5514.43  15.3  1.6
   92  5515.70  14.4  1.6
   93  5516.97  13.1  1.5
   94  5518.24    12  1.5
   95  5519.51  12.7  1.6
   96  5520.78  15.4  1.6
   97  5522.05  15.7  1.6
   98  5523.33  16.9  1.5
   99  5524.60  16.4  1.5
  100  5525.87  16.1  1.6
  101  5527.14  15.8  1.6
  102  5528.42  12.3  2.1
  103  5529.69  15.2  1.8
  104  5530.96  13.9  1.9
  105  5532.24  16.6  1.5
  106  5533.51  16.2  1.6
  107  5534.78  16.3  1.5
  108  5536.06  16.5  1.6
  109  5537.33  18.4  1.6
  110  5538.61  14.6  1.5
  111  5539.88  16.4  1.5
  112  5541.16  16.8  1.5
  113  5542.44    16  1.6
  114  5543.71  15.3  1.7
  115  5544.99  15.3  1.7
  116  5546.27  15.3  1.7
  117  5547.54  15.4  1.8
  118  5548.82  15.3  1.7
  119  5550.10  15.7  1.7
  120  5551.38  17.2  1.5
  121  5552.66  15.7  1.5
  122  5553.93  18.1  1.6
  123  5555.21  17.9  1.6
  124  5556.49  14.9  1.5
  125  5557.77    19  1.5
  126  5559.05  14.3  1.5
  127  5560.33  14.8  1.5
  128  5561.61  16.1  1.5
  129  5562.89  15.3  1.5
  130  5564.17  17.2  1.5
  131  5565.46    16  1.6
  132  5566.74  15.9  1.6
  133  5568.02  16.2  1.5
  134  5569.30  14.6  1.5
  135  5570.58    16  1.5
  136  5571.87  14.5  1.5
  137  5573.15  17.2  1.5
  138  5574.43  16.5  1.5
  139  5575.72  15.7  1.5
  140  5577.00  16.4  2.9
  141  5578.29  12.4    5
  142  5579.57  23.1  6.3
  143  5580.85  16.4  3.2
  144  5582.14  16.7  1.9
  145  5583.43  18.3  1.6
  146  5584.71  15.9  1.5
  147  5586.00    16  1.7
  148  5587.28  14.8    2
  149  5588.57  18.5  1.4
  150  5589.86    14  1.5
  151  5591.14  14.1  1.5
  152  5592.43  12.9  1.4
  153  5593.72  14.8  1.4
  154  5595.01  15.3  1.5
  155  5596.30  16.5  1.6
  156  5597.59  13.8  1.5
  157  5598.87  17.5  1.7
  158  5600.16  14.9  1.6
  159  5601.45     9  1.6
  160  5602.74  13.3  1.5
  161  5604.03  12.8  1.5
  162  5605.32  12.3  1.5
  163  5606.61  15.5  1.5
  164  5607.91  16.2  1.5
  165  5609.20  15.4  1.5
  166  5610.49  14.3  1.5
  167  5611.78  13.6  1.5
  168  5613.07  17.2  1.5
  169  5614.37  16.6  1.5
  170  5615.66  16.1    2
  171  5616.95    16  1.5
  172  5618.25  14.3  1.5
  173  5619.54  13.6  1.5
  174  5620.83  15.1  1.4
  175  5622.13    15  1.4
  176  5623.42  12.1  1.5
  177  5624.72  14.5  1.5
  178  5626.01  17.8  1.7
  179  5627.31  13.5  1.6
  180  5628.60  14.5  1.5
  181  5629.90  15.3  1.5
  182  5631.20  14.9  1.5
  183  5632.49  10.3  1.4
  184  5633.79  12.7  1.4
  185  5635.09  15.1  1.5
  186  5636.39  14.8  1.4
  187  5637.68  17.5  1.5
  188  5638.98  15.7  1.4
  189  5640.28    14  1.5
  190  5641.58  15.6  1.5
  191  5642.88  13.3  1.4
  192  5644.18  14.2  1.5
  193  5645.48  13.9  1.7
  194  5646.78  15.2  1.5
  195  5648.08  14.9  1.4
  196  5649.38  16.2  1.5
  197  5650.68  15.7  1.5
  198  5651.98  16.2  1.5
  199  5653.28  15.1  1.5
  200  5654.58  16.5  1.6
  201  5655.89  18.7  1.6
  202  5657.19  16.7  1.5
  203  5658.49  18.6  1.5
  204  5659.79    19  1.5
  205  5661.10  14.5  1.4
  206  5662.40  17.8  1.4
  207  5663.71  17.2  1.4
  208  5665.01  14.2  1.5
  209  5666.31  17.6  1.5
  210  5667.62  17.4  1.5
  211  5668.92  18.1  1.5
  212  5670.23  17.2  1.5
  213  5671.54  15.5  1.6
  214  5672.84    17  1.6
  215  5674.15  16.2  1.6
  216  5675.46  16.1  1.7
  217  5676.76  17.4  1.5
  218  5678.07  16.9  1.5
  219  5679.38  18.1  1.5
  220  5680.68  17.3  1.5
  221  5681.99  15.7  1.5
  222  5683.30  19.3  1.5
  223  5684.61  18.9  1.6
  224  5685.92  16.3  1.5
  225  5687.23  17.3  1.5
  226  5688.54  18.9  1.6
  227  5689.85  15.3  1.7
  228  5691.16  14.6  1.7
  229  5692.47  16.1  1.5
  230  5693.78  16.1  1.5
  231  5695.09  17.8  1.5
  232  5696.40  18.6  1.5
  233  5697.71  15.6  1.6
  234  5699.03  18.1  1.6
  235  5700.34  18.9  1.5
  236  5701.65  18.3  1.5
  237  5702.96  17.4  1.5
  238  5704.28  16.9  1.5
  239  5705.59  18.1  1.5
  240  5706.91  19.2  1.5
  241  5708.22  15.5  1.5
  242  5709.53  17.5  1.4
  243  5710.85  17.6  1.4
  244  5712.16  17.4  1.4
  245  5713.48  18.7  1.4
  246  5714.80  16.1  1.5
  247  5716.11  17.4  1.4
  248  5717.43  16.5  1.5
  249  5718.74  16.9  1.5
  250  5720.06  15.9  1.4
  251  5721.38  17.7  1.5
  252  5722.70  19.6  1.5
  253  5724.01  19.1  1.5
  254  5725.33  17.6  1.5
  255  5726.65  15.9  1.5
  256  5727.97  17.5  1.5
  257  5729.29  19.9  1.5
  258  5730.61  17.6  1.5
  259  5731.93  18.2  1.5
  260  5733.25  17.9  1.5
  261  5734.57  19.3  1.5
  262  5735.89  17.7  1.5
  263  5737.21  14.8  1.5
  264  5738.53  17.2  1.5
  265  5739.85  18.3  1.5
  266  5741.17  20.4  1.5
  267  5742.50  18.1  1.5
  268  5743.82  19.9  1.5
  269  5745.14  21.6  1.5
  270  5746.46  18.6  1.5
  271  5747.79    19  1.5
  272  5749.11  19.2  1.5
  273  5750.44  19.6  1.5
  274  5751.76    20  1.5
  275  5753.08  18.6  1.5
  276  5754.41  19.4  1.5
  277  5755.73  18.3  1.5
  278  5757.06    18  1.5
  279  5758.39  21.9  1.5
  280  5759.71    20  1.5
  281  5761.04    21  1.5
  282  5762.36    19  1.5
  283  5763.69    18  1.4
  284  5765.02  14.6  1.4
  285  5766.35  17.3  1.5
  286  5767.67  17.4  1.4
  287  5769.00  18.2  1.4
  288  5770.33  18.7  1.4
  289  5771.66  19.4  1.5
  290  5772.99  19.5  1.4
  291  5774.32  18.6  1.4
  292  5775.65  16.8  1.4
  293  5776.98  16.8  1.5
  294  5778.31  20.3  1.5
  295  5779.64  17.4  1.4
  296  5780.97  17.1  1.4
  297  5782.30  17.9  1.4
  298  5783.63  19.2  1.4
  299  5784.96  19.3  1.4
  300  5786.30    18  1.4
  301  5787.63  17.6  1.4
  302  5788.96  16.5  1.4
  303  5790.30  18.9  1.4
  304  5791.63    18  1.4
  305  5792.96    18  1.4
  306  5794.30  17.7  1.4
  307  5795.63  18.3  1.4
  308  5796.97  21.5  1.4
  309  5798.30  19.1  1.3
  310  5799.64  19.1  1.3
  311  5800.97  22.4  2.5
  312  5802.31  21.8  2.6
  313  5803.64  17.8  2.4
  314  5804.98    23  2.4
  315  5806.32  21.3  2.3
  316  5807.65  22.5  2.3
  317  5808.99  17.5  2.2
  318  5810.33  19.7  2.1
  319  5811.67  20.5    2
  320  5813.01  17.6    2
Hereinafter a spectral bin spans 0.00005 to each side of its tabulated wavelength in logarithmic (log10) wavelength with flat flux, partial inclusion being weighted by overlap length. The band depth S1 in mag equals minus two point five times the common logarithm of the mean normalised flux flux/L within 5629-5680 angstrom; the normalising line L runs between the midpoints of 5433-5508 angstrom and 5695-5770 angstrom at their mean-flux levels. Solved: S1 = 0.09 mag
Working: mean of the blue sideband 15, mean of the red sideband 18.2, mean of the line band 15.9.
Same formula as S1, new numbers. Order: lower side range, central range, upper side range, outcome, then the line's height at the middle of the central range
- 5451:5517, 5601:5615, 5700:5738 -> 0.14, 16.2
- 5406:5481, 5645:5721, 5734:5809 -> 0.06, 17.9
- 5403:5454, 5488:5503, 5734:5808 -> 0.11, 16.2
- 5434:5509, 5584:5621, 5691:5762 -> 0.12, 16.6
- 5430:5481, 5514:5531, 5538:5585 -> 0.08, 15.8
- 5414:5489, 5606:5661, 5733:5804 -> 0.14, 17.3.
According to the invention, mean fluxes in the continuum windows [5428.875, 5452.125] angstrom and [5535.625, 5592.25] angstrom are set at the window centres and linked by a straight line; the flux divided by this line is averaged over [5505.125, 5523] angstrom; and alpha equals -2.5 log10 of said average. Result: 0.09 mag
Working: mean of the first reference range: 15.9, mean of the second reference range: 16.1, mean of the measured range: 14.8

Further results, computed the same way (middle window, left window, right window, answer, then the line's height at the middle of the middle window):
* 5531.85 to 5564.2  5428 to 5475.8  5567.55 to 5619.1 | -0.053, 15.4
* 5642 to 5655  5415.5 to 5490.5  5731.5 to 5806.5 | 0.159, 17.5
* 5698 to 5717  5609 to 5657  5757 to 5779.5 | -0.040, 17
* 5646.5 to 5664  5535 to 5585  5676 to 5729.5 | 0.026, 17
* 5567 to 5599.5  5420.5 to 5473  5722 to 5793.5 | 0.060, 16.8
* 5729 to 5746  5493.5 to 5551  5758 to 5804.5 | -0.025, 18.1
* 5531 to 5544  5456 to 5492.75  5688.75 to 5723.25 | -0.052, 15.5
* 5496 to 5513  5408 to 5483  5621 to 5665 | 0.061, 15.3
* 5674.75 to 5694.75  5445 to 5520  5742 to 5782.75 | 0.040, 17.6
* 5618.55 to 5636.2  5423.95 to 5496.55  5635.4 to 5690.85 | 0.147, 16.3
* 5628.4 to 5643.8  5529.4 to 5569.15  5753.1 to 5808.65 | 0.183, 17.1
